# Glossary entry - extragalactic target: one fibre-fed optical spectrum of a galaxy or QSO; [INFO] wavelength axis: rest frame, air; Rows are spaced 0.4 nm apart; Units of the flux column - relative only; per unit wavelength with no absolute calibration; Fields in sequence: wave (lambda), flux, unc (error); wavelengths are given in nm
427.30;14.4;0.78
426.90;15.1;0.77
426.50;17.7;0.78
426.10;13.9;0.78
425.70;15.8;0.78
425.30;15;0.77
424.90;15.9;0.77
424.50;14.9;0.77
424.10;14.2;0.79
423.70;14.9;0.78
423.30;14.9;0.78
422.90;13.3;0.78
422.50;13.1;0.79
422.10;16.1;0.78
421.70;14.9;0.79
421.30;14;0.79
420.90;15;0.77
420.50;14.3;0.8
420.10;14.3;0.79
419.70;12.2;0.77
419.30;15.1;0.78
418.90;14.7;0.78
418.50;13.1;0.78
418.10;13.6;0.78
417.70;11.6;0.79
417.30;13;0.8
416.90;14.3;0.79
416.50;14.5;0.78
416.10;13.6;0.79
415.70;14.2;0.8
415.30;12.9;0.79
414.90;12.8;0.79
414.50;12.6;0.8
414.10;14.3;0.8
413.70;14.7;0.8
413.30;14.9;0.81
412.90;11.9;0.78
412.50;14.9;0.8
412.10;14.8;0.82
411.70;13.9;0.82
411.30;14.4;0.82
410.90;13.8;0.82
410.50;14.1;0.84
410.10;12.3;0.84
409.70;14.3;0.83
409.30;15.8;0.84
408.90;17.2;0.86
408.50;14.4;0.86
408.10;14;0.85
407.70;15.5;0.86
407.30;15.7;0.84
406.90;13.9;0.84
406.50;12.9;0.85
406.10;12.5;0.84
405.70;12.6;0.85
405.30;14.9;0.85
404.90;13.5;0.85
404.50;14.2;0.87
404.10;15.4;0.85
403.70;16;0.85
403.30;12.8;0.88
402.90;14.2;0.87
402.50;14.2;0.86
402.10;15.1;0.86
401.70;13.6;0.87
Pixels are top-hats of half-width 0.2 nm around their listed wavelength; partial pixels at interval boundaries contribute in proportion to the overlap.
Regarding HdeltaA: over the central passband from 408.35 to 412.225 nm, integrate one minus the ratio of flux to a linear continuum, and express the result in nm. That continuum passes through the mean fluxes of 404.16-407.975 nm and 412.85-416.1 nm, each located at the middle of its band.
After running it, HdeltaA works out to -0.19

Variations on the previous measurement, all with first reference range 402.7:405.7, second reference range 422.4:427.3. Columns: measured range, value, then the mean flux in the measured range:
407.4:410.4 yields -0.07 nm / 14.8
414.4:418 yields 0.33 nm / 13.3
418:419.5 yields 0.06 nm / 14.2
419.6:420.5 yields 0.07 nm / 13.6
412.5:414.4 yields 0.08 nm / 14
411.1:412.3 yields 0.01 nm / 14.4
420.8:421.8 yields 0.02 nm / 14.6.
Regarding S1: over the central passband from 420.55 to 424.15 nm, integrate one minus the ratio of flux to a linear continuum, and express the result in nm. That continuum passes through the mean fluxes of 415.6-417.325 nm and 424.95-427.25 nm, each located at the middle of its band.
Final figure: 0.09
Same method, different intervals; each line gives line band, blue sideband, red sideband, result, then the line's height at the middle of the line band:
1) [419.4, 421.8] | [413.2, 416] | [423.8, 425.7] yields 0.07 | 14.5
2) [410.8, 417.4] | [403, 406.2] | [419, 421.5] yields 0.12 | 14.1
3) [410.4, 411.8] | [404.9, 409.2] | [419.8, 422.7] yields 0.03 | 14.4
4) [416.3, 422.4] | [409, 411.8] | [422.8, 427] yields 0.30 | 14.8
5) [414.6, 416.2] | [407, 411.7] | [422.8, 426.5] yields 0.16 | 14.8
